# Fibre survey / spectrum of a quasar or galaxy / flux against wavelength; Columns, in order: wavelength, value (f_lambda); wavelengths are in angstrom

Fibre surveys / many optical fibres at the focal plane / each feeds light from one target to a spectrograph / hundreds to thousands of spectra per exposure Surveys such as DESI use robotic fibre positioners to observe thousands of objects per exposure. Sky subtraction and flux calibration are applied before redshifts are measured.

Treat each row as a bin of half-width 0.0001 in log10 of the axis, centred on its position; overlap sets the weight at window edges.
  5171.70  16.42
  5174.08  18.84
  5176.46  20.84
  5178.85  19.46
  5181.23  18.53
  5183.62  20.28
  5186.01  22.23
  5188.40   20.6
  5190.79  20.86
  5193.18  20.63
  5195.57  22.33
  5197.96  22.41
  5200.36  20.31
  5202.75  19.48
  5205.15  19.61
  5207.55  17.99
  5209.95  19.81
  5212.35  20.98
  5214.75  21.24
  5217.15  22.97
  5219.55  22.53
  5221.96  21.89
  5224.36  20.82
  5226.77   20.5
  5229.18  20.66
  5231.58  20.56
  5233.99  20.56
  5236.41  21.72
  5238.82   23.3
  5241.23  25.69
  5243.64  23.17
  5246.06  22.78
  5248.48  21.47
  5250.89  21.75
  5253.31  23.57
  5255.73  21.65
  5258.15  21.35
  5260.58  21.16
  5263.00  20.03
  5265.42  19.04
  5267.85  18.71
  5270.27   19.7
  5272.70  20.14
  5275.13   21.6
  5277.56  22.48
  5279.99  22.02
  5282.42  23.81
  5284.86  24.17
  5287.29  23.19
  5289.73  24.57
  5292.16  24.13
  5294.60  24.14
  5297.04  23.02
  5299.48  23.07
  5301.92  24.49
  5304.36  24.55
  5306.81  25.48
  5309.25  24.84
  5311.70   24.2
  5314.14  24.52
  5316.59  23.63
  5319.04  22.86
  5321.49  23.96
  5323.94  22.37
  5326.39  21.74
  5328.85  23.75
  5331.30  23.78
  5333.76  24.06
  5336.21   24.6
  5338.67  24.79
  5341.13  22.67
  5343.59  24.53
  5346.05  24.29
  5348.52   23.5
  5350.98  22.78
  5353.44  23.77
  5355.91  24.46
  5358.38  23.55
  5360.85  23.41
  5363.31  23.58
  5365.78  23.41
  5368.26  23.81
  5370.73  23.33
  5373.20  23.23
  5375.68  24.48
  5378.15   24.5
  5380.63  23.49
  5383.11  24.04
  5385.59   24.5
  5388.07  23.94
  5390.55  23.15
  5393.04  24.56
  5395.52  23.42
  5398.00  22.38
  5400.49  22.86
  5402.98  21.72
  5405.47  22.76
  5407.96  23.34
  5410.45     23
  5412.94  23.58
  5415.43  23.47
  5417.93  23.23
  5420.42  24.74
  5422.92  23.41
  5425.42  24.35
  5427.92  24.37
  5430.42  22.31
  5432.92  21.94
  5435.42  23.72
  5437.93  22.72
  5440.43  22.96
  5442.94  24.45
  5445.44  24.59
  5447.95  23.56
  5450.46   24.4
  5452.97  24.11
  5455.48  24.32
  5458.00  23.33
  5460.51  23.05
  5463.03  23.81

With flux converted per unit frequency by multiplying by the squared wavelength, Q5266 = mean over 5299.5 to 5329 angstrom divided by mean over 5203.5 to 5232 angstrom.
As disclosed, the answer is 1.2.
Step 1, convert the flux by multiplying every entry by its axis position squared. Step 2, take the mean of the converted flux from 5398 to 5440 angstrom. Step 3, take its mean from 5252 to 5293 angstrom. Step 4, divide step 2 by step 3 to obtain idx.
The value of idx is 1.12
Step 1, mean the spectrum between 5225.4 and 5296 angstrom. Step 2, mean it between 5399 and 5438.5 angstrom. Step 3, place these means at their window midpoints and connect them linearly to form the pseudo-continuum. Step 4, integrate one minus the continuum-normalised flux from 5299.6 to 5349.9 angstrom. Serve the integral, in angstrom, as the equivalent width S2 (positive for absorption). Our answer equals -3.2 angstrom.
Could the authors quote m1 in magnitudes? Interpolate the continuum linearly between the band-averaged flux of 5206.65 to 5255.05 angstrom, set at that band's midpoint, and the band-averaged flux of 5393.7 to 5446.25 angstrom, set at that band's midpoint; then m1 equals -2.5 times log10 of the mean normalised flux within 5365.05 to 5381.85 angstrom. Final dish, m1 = -0.04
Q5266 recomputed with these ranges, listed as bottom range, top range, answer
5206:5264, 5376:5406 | 1.15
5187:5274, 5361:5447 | 1.19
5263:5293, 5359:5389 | 1.13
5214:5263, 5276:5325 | 1.11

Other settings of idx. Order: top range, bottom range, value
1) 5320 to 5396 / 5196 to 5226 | 1.20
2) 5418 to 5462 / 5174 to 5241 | 1.24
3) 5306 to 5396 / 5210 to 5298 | 1.12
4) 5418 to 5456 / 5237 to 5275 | 1.18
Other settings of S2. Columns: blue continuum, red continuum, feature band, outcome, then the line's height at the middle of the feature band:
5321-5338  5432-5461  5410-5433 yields 0.07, 23.6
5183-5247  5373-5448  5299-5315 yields -1.54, 22.4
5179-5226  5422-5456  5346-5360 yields -0.66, 22.6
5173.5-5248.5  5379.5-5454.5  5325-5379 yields -2.30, 22.8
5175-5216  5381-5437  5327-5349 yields -1.51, 22.4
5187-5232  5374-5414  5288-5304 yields -1.32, 22.1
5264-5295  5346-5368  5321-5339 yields -0.38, 23.1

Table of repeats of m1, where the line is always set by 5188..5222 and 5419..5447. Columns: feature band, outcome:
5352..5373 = -0.04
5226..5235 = 0.03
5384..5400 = -0.02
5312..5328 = -0.05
